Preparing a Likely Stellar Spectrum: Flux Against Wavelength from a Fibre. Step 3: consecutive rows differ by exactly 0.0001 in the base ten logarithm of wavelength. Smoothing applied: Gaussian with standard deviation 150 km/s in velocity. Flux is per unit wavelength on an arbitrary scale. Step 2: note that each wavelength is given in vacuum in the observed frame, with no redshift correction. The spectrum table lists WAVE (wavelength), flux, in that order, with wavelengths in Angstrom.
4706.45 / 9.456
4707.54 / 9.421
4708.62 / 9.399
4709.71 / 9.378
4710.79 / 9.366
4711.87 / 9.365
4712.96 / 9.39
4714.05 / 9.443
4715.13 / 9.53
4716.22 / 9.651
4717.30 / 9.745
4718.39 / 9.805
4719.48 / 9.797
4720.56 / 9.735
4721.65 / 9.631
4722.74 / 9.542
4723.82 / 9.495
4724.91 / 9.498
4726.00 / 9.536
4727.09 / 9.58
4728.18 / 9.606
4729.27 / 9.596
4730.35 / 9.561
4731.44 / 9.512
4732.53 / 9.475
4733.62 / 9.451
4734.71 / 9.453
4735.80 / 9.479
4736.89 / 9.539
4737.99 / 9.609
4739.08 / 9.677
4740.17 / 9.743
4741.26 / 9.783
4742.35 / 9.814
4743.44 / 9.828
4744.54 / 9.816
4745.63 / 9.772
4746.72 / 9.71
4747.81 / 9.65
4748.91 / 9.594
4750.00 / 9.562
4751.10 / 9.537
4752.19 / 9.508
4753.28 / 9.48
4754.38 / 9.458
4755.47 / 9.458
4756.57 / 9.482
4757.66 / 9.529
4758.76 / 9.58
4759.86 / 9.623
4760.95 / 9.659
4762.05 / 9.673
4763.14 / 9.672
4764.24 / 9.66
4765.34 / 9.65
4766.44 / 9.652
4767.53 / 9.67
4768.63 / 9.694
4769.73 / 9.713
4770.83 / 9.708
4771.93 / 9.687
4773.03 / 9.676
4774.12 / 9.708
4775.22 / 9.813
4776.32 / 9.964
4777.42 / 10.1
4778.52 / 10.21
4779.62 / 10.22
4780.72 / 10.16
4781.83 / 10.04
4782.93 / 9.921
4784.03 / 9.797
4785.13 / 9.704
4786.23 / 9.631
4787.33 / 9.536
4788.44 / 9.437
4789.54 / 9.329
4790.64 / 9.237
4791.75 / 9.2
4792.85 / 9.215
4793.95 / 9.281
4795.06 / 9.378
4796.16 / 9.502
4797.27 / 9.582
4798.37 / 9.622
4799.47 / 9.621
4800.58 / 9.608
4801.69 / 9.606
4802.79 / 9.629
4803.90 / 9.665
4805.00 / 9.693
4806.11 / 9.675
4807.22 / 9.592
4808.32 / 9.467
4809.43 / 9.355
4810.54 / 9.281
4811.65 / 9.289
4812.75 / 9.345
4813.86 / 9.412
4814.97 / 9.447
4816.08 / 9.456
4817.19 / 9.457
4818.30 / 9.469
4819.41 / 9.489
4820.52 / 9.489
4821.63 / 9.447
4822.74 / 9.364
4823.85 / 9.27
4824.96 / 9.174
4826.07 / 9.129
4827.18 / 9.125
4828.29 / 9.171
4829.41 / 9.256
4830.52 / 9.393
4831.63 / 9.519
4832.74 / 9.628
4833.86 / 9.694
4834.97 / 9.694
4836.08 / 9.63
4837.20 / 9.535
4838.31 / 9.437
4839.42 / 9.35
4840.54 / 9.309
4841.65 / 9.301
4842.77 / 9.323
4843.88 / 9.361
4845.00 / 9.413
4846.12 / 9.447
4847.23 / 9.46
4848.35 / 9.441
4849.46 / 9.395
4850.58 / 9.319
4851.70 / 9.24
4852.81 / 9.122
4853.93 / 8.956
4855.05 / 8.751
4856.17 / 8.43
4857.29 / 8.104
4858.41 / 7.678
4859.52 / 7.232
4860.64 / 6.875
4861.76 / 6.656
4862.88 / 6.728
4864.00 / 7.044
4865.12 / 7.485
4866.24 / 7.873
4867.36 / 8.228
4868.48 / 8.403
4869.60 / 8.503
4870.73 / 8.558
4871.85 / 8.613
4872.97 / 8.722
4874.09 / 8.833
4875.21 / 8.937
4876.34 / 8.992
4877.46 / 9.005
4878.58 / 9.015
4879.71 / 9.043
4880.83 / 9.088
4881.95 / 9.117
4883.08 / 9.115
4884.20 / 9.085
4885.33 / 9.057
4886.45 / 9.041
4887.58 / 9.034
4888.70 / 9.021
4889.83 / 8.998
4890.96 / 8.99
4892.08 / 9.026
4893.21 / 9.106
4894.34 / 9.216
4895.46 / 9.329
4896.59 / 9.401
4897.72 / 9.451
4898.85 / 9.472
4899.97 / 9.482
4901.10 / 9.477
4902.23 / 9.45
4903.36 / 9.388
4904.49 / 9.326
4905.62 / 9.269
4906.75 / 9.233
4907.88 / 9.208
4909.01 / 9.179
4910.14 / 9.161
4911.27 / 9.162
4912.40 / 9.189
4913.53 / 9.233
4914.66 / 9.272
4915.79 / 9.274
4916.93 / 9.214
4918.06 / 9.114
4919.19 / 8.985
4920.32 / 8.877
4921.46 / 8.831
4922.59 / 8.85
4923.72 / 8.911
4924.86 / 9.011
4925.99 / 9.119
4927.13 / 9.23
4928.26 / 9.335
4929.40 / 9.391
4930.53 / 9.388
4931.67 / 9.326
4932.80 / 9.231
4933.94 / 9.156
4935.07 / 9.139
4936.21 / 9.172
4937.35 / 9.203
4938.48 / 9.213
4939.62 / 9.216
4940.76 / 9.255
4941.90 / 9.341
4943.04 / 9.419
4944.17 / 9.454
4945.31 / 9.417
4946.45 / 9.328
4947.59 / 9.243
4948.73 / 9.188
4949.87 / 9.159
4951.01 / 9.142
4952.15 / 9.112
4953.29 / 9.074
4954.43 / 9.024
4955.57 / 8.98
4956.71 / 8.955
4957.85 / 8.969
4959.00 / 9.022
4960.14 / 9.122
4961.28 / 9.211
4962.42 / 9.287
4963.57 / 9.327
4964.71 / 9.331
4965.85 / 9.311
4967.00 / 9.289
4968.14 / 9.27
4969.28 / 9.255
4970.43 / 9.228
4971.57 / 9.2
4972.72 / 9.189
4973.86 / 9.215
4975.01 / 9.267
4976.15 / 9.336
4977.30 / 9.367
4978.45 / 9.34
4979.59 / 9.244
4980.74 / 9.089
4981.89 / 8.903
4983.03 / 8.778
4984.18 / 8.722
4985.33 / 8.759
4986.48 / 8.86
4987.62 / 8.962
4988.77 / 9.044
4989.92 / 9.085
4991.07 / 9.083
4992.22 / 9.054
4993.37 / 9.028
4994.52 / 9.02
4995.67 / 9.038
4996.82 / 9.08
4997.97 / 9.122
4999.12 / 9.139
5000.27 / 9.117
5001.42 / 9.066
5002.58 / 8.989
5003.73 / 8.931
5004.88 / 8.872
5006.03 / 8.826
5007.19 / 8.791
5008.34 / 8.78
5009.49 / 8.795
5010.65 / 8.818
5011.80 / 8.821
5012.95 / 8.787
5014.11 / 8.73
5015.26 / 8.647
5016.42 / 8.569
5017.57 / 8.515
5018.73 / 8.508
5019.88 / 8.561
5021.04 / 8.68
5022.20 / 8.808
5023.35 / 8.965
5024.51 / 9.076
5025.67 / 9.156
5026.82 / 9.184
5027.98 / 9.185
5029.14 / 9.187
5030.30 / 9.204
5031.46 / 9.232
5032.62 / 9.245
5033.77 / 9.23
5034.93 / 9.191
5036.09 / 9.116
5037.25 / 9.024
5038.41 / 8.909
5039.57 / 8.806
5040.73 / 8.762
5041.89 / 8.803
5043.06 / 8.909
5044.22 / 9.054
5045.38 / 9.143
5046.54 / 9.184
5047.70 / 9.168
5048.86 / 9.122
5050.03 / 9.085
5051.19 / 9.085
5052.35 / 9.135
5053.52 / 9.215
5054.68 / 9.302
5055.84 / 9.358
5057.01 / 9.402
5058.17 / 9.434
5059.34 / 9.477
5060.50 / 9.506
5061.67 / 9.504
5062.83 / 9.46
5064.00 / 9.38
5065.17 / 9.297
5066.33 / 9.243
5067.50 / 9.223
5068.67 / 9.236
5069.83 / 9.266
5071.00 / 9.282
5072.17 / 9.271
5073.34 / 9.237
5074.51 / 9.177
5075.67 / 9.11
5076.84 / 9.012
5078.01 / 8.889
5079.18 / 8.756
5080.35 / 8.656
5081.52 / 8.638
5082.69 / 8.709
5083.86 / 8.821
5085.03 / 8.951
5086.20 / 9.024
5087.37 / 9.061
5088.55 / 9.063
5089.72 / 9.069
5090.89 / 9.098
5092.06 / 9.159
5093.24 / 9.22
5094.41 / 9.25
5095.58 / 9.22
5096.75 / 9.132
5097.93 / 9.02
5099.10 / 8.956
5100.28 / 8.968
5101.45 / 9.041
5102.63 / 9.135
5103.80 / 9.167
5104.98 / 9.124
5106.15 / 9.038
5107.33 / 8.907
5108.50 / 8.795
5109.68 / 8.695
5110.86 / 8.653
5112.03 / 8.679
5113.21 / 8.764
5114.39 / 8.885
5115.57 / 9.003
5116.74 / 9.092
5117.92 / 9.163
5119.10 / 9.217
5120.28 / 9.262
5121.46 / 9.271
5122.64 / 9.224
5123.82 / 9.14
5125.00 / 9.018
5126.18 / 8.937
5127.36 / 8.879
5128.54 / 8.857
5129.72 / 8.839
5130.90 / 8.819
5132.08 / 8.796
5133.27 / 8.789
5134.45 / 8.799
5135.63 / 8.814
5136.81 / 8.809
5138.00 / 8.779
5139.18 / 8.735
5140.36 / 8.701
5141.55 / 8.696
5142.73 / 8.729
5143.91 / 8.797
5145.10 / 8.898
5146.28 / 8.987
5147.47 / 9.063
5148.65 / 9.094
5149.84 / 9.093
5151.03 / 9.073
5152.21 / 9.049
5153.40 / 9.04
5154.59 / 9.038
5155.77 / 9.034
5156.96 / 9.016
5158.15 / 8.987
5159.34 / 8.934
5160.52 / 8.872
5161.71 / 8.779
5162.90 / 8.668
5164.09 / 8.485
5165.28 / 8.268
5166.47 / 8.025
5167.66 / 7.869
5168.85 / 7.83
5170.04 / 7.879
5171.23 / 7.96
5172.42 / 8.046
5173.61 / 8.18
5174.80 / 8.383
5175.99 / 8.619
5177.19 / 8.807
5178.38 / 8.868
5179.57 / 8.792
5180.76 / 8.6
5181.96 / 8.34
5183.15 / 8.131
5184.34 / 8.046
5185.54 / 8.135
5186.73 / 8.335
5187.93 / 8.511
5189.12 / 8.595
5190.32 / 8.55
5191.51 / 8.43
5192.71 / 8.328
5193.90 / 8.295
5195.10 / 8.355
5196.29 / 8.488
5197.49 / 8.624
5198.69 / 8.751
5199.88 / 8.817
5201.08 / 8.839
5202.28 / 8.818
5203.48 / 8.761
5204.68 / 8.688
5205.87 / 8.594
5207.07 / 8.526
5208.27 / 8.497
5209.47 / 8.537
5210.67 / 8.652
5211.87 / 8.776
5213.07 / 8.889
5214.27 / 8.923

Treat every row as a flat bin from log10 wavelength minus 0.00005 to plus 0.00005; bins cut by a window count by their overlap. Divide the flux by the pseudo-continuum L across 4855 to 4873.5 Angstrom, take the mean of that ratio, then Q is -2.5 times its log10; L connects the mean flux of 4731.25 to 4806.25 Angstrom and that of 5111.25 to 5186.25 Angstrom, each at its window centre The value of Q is 0.20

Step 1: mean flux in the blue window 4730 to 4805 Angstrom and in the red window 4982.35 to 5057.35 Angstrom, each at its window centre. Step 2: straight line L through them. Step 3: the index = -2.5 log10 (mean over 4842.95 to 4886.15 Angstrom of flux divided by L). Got 0.10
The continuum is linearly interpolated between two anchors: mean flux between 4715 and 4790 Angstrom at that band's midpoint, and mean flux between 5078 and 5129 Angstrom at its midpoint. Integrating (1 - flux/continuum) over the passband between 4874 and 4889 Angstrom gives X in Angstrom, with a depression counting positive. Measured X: 0.6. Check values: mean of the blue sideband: 9.67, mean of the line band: 9.03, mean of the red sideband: 8.99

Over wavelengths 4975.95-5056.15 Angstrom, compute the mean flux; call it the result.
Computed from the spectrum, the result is 8.99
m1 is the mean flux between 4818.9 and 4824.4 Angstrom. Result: 9.41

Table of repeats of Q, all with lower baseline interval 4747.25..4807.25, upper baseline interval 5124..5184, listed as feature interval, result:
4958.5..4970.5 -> -0.009 mag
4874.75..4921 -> 0.019 mag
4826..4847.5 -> 0.009 mag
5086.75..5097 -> -0.036 mag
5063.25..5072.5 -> -0.044 mag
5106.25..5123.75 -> -0.023 mag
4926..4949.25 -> -0.005 mag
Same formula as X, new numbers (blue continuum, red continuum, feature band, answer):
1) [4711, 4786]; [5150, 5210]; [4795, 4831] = 0.2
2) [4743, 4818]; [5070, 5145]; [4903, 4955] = 0.7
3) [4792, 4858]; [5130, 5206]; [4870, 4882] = 0.5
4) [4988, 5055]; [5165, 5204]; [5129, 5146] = -0.4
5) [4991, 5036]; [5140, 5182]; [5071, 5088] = -0.3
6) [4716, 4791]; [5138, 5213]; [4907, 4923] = 0.3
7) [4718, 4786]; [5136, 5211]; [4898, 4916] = 0.0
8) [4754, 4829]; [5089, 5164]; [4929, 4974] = 0.3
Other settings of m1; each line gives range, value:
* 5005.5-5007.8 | 8.79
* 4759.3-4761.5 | 9.64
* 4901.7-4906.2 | 9.35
